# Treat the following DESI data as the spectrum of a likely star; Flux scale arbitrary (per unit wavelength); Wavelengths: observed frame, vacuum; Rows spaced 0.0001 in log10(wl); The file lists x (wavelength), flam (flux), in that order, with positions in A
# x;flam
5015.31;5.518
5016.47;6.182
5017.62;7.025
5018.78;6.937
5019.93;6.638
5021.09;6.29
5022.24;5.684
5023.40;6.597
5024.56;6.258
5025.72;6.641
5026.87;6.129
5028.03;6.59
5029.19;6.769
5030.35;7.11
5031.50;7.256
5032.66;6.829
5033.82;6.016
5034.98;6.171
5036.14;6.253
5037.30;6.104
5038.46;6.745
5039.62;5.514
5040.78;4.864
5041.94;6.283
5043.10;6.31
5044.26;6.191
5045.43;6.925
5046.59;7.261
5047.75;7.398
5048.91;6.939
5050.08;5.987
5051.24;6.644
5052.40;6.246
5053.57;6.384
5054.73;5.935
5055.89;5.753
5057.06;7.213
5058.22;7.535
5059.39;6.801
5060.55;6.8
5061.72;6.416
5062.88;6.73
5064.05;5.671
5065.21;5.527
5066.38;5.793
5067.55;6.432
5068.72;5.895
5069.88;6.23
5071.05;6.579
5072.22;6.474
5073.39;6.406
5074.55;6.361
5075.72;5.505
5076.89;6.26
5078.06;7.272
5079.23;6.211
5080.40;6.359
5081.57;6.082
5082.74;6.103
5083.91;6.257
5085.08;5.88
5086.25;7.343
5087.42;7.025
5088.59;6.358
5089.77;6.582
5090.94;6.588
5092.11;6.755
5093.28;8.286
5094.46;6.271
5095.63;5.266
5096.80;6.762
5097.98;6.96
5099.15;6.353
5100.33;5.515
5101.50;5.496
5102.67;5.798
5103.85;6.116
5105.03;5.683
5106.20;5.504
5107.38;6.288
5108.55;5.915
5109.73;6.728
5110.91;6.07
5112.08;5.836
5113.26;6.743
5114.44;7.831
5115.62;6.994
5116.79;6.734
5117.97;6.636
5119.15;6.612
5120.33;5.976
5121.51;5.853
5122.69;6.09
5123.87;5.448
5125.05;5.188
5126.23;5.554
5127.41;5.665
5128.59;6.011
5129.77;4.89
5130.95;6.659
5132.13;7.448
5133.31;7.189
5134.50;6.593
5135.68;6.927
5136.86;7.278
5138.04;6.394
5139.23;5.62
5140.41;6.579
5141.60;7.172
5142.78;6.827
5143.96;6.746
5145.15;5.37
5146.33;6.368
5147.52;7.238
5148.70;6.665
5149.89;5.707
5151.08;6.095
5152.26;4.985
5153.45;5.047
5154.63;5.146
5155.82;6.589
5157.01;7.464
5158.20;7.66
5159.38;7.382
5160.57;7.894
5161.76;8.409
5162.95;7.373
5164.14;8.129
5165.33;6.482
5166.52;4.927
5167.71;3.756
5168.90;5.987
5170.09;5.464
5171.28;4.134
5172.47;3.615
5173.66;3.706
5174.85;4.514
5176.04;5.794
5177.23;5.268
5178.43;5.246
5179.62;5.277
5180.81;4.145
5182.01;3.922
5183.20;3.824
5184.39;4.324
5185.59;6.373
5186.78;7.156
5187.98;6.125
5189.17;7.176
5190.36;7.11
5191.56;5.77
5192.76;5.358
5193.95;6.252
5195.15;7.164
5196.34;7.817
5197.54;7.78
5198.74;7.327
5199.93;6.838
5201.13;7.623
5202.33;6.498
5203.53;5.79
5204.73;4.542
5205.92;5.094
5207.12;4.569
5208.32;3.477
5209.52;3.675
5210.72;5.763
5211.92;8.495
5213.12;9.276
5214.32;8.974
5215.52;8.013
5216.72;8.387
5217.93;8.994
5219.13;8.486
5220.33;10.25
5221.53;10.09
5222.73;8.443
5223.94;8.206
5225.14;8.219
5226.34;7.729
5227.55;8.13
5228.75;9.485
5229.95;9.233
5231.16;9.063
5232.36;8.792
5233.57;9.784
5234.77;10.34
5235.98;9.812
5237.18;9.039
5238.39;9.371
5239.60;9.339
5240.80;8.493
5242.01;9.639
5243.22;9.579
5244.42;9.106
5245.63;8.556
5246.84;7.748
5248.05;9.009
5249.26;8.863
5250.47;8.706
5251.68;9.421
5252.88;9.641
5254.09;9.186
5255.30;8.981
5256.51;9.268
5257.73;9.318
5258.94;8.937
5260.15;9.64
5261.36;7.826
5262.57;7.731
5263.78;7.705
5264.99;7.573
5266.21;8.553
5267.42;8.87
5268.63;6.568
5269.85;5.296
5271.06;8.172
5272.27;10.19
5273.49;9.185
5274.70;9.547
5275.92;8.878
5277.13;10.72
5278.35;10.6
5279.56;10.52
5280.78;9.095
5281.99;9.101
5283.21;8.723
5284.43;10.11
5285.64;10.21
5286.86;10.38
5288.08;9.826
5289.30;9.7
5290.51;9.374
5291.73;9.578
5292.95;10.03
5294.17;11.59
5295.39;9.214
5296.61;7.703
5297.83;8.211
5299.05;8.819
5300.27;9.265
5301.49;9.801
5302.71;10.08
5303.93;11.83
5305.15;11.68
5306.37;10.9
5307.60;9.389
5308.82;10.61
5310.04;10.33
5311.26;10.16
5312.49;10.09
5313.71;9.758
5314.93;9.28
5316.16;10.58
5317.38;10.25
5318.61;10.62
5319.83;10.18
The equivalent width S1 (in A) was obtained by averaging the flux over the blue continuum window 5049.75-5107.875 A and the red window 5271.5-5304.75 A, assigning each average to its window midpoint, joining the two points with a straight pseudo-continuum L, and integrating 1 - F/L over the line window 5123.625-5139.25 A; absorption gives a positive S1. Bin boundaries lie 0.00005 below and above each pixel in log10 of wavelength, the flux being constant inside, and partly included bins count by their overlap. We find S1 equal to 2.1 A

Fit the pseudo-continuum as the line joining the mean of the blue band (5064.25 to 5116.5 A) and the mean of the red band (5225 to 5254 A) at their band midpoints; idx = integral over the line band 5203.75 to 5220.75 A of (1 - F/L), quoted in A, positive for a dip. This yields 3.3 A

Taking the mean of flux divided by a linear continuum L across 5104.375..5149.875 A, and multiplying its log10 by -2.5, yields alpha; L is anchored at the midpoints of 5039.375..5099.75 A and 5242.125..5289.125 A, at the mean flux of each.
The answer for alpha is 0.13 mag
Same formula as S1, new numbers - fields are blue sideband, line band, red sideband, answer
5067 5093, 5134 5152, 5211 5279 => 2.2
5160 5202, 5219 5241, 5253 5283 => -4.4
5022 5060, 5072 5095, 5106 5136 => -0.5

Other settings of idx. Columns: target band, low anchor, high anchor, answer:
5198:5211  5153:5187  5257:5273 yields 2.0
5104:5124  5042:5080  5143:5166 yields 0.8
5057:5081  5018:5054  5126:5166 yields 0.4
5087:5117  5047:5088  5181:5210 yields -0.6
